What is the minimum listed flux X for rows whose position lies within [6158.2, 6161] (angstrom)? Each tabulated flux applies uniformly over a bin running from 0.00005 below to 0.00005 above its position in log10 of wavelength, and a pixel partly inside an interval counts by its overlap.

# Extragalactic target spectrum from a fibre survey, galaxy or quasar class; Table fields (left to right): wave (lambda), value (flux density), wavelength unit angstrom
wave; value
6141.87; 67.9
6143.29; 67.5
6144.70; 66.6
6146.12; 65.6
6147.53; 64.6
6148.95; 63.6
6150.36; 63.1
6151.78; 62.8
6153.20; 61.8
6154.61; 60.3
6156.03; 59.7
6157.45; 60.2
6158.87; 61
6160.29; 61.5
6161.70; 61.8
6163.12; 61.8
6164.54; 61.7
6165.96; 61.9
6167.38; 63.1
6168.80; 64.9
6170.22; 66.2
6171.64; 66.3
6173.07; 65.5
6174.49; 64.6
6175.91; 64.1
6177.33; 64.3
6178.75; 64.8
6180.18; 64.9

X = 61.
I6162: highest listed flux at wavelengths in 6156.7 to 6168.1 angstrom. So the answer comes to 63.1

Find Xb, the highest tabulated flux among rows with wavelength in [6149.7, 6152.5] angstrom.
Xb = 63.1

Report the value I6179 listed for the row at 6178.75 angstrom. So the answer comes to 64.8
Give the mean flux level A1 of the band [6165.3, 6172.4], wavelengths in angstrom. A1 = 64.4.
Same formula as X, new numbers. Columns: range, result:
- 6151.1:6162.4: 59.7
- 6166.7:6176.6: 63.1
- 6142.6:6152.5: 62.8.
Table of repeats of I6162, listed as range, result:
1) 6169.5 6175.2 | 66.3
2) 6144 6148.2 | 66.6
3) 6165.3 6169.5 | 64.9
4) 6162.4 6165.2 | 61.8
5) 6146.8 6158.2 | 64.6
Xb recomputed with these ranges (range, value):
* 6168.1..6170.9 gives 66.2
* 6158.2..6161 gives 61.5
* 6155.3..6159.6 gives 61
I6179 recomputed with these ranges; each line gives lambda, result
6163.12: 61.8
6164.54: 61.7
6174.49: 64.6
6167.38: 63.1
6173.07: 65.5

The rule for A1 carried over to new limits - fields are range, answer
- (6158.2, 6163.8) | 61.6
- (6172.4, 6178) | 64.7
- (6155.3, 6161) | 60.6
